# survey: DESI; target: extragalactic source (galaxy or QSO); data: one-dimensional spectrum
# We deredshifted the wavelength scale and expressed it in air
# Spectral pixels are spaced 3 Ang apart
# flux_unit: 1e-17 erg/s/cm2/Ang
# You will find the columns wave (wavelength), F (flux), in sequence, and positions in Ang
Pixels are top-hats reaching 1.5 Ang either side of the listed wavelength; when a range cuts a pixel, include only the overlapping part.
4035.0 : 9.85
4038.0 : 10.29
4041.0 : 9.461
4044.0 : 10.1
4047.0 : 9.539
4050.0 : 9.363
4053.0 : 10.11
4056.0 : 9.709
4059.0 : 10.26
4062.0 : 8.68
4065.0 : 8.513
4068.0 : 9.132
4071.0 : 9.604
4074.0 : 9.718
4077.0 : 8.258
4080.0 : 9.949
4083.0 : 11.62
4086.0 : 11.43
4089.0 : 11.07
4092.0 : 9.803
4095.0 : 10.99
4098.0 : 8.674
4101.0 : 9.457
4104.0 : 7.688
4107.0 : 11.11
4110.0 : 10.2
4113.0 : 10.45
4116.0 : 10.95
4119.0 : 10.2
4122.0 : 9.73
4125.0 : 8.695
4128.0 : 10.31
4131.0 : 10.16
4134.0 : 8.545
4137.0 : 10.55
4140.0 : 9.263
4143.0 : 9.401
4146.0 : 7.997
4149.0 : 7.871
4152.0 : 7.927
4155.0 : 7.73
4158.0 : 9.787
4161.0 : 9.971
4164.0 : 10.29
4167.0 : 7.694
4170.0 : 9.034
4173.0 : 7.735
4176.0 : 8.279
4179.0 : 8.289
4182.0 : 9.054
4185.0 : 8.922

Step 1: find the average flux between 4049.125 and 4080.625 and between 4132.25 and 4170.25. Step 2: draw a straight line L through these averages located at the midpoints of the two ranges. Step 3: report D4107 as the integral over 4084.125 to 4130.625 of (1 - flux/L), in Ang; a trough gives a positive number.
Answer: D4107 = -4.6 Ang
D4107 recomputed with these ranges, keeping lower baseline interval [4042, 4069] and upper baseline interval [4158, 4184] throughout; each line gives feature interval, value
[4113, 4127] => -1.27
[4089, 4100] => -0.82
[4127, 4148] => -0.84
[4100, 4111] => -0.45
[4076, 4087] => -1.19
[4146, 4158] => 1.14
